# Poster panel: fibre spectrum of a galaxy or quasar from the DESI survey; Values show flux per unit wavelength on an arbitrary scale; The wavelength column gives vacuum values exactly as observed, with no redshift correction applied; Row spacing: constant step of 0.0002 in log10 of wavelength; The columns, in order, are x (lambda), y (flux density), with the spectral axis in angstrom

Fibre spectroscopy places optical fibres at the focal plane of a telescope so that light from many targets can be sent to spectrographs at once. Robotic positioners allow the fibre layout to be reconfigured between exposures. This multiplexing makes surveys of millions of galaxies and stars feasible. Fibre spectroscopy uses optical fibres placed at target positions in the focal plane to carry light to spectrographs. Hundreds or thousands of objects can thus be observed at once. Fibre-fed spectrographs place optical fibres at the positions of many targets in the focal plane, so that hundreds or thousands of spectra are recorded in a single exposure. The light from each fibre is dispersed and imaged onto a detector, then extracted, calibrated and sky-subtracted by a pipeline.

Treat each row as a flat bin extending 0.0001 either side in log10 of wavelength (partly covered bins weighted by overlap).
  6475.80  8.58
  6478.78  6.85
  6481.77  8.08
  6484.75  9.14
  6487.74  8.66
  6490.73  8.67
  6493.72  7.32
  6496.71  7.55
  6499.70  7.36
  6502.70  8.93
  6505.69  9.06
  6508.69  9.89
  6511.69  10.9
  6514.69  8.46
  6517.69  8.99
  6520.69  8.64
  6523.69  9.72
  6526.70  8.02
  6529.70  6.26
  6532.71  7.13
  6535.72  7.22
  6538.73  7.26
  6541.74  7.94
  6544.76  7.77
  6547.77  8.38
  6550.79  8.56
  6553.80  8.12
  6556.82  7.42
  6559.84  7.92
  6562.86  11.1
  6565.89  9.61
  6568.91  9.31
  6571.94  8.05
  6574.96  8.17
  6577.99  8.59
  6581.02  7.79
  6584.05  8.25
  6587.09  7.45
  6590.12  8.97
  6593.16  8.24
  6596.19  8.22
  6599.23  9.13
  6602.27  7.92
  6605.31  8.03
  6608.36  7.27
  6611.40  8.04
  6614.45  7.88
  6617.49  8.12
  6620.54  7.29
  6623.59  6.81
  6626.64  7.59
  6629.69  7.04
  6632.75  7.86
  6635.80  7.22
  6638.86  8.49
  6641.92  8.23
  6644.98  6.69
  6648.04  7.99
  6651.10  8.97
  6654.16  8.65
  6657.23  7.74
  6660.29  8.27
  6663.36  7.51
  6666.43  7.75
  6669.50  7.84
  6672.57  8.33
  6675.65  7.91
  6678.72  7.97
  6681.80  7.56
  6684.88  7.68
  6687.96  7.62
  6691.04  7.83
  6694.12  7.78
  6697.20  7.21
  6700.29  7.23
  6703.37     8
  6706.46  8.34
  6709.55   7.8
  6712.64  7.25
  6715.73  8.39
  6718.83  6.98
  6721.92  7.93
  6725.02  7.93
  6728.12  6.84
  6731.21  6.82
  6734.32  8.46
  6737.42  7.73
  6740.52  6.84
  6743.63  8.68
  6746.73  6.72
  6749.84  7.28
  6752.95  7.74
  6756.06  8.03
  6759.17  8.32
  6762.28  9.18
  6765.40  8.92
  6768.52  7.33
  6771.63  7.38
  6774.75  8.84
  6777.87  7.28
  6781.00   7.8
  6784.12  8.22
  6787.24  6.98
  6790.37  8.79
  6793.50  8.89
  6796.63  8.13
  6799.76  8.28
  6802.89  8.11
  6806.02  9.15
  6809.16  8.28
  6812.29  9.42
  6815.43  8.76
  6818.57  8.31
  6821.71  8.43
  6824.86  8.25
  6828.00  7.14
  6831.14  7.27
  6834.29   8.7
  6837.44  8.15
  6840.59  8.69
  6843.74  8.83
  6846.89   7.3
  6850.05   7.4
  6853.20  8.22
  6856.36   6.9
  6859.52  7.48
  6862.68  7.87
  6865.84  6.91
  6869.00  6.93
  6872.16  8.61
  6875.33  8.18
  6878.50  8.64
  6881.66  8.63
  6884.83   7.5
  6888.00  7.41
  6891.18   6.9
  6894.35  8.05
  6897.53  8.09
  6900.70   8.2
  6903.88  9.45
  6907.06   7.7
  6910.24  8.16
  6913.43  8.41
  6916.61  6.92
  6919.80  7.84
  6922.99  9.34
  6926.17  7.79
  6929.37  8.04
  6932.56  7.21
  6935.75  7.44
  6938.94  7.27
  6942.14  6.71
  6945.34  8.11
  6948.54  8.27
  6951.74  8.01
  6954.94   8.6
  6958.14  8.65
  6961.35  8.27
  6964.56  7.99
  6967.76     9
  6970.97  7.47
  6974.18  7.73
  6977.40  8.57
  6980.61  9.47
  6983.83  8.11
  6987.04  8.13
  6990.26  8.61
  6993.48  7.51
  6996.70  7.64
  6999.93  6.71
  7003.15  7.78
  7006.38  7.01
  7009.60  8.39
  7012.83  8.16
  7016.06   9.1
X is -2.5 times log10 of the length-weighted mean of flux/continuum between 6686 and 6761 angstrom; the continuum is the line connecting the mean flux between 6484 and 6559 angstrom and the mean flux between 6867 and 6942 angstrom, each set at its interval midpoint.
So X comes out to 0.06 mag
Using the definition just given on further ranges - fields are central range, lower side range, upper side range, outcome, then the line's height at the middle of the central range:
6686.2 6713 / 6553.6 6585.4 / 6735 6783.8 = 0.058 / 8.11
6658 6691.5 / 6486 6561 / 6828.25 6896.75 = 0.030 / 8.06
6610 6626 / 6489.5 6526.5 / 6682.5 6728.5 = 0.074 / 8.16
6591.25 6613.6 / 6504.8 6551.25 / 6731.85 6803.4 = 0.017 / 8.25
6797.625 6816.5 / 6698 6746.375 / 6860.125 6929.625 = -0.111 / 7.81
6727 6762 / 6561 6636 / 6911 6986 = 0.064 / 8.12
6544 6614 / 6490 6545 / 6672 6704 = -0.038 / 8.07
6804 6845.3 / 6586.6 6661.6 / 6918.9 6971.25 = -0.056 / 7.98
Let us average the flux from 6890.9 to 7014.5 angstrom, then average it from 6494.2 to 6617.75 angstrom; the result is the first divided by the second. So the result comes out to 0.96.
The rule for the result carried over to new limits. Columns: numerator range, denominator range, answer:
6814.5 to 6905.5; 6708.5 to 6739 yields 1.05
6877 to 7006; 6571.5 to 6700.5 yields 1.01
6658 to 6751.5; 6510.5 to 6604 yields 0.92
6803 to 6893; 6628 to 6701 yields 1.03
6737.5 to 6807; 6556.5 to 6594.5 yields 0.94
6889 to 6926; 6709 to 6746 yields 1.06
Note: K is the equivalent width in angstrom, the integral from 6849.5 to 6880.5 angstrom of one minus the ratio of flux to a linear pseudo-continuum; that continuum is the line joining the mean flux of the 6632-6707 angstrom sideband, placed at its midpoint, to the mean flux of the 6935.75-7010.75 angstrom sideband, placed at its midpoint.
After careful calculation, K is 0.80 angstrom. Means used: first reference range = 7.86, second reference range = 7.99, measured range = 7.74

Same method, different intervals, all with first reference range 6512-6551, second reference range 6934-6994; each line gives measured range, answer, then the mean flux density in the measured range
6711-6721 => 0.7 angstrom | 7.57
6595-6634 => 1.5 angstrom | 7.78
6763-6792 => 0.4 angstrom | 7.98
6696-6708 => 0.6 angstrom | 7.71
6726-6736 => 0.9 angstrom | 7.41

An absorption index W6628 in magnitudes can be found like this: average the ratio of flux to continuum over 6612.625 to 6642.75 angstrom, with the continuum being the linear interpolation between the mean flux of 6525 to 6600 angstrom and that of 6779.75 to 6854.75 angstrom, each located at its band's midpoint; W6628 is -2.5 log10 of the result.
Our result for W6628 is 0.08 mag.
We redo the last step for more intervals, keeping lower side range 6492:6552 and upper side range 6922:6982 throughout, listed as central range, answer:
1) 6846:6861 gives 0.092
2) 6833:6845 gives -0.058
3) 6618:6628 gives 0.127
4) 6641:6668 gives 0.032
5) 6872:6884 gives -0.042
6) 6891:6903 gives 0.012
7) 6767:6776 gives 0.046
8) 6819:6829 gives 0.015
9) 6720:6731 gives 0.100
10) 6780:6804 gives -0.001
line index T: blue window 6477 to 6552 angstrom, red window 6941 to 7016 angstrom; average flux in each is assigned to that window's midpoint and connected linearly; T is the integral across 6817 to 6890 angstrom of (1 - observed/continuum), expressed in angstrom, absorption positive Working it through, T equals 2.0 angstrom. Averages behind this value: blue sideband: 8.27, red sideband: 8.07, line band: 7.9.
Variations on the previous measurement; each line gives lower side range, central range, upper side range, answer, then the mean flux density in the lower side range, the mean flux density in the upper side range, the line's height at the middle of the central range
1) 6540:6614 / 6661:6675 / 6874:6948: 0.6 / 8.33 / 7.92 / 8.22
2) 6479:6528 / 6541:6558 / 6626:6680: 0.8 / 8.67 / 7.9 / 8.43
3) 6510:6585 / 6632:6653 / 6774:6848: 1.0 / 8.39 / 8.25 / 8.34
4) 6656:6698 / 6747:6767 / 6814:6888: -0.7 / 7.8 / 7.95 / 7.87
